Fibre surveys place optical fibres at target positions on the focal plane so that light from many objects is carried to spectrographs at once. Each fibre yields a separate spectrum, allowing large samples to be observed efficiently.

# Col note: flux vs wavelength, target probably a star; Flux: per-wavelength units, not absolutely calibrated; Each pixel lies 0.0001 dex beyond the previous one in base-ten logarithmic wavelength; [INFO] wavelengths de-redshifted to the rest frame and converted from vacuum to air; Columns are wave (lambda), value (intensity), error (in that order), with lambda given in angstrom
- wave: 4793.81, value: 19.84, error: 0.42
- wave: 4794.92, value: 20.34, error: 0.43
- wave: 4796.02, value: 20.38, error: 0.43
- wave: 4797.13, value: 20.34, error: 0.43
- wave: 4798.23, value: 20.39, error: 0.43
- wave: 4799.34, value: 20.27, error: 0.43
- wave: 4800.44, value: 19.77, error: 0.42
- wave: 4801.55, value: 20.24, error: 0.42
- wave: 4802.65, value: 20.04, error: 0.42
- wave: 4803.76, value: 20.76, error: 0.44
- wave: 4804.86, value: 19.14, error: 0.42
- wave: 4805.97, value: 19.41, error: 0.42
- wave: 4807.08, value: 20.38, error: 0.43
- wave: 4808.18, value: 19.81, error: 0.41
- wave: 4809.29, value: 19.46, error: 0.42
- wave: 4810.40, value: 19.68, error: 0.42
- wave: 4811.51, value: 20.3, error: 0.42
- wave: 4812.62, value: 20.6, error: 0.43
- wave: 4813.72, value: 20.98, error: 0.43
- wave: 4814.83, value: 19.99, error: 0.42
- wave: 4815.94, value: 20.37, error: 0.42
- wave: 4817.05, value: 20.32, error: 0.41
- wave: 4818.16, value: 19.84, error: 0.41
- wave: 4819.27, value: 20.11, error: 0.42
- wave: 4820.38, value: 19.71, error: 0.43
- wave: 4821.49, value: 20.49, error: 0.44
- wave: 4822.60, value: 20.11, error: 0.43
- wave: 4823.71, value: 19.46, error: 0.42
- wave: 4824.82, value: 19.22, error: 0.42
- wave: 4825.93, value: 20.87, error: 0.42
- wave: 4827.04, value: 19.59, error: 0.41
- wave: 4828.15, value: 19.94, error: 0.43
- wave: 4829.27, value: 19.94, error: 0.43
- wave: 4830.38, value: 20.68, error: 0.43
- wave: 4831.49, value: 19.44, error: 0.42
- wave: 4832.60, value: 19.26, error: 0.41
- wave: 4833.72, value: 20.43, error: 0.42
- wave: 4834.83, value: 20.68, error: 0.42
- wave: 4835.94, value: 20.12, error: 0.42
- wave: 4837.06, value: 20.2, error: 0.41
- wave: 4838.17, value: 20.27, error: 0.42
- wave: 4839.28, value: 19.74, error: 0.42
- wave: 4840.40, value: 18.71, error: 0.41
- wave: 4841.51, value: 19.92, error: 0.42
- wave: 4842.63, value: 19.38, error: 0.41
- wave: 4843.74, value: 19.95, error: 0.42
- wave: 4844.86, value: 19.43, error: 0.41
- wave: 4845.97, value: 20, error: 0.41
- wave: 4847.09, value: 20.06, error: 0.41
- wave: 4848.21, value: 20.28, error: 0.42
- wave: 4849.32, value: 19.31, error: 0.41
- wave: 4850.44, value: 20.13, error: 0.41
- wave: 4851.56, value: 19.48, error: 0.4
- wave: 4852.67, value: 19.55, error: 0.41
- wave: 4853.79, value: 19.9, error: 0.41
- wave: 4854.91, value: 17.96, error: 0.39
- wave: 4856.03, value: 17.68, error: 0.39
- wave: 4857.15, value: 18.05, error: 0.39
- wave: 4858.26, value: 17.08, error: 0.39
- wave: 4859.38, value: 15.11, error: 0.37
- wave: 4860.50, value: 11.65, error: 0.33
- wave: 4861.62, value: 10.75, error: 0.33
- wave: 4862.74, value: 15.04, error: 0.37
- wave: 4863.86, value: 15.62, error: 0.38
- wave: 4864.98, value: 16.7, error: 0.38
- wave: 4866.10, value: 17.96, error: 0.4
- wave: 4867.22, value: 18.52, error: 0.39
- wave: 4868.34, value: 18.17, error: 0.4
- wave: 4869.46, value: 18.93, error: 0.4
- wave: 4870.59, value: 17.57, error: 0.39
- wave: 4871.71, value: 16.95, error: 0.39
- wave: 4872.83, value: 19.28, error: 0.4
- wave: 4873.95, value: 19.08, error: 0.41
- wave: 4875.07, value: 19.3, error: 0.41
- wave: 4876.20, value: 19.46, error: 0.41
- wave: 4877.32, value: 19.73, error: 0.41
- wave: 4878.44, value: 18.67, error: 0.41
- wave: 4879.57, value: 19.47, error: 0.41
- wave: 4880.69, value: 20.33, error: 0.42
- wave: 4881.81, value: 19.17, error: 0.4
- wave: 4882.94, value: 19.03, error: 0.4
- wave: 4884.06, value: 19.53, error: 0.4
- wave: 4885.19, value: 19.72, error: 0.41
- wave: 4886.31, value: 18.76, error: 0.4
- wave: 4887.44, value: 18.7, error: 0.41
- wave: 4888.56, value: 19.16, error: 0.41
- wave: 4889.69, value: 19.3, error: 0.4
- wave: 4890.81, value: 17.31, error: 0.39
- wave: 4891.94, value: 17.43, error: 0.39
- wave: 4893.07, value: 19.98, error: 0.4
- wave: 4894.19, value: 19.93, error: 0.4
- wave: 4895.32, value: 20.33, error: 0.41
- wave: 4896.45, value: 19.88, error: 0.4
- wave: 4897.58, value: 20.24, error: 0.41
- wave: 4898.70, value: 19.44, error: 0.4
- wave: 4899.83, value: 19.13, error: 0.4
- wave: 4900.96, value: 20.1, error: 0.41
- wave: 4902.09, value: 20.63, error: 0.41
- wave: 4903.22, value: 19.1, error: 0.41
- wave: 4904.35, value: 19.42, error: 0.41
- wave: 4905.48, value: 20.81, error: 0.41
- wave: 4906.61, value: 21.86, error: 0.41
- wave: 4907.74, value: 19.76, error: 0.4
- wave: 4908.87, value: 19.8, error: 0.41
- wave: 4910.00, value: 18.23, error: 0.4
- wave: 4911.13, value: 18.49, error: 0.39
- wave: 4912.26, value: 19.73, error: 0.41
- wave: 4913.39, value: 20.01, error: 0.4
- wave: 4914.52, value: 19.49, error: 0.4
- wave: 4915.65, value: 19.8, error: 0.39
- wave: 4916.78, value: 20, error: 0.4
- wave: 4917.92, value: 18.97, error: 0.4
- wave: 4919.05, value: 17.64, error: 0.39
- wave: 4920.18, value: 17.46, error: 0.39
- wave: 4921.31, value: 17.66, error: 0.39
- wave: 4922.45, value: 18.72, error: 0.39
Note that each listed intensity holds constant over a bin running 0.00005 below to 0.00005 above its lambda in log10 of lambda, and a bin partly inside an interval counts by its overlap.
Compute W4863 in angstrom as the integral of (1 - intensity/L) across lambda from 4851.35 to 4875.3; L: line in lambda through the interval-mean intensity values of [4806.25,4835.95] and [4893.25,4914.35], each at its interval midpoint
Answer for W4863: 3.3 angstrom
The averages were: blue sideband 20.1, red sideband 19.8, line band 17.2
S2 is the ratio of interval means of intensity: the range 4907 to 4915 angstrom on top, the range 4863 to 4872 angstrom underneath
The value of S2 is 1.11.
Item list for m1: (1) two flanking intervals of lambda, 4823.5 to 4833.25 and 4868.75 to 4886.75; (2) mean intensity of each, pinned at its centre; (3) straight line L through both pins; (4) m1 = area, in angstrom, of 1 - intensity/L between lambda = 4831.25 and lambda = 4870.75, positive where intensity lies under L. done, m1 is 2.2 angstrom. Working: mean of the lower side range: 19.8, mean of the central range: 18.4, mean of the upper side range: 19.1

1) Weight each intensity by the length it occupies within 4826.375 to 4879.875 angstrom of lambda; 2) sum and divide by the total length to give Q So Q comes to 18.6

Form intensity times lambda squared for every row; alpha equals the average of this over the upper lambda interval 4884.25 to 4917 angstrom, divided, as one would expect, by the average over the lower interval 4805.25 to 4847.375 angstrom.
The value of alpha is 1.01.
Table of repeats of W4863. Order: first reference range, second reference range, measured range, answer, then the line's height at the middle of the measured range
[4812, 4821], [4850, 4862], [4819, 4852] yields -2.1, 18.7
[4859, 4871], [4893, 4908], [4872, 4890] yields -1.5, 17.8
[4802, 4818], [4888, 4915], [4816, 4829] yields 0.0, 20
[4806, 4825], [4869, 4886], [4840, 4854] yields -0.1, 19.6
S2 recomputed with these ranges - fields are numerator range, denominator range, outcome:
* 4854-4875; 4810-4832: 0.84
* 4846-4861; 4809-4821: 0.91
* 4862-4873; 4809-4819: 0.86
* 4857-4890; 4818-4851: 0.90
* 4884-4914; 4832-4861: 1.03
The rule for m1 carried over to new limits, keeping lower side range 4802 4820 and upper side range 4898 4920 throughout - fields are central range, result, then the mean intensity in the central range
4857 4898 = 3.3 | 18.2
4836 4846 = 0.1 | 19.7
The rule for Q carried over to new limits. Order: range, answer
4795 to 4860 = 19.7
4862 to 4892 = 18.4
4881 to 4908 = 19.5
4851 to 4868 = 16.8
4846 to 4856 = 19.5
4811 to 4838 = 20.1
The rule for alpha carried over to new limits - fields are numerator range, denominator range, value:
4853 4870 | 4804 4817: 0.85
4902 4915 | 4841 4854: 1.02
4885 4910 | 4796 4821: 1.01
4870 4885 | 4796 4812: 0.98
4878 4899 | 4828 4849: 0.99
